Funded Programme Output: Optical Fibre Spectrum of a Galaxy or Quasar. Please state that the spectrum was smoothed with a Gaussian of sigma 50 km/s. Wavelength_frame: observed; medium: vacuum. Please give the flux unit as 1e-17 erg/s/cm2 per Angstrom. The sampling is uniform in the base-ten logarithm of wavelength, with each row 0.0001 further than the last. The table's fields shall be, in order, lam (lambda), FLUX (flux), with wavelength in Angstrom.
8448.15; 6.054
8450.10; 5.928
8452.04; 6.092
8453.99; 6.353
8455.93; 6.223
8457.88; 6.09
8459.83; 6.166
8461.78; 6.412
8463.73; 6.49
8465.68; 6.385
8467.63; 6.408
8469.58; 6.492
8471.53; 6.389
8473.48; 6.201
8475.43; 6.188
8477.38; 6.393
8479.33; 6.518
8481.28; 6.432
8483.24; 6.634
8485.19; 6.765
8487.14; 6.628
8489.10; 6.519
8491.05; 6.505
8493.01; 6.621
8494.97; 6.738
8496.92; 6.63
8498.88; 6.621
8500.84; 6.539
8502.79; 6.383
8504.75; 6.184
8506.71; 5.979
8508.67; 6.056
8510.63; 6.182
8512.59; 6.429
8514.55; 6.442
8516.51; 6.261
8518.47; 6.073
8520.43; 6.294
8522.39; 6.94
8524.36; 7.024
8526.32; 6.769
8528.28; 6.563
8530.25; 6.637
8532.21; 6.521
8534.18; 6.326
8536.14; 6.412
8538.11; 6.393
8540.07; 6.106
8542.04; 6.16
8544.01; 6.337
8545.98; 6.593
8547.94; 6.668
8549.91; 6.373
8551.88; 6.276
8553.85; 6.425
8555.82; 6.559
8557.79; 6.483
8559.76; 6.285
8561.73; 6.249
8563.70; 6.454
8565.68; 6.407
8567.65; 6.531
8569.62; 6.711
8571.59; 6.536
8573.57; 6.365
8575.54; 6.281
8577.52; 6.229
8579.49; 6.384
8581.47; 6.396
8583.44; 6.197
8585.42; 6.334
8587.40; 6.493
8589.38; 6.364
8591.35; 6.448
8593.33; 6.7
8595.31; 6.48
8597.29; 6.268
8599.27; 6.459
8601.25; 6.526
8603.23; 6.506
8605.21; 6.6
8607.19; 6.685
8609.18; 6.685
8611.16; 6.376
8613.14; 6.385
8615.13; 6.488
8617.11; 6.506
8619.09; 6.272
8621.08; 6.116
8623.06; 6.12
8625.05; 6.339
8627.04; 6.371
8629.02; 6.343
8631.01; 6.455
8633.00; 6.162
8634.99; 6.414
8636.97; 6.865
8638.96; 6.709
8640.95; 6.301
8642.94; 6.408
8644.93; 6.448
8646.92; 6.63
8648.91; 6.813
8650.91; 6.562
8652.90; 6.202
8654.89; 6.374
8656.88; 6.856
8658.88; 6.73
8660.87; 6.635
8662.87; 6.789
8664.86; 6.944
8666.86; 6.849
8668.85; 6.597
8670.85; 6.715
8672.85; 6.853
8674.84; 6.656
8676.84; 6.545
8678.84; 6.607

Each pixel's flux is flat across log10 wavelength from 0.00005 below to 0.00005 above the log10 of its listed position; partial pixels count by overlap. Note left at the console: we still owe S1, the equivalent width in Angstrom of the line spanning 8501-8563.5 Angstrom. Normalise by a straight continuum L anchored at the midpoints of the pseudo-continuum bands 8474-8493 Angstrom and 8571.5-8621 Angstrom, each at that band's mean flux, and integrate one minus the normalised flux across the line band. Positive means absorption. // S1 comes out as 0.7 Angstrom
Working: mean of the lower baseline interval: 6.51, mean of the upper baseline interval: 6.43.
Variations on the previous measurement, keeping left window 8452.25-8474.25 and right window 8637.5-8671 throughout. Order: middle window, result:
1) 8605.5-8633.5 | 0.8 Angstrom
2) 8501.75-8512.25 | 0.3 Angstrom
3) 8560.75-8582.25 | 0.3 Angstrom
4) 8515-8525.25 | -0.2 Angstrom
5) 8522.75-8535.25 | -0.4 Angstrom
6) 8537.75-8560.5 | 0.2 Angstrom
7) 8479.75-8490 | -0.4 Angstrom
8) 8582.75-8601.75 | 0.3 Angstrom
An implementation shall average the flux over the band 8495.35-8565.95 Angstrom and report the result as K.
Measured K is 6.42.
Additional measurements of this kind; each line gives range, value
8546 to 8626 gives 6.43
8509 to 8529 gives 6.48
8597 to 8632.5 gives 6.42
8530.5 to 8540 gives 6.41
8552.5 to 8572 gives 6.46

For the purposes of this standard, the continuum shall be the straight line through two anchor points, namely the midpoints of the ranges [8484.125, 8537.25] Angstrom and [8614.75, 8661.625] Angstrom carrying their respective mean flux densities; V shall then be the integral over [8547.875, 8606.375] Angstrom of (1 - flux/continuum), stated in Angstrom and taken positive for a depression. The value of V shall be 0.39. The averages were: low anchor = 6.48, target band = 6.43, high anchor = 6.46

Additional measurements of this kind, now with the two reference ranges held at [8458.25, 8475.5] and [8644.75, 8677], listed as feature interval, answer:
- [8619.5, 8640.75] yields 0.75 Angstrom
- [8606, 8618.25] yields 0.12 Angstrom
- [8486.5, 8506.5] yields -0.37 Angstrom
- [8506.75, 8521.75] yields 0.41 Angstrom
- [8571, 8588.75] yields 0.49 Angstrom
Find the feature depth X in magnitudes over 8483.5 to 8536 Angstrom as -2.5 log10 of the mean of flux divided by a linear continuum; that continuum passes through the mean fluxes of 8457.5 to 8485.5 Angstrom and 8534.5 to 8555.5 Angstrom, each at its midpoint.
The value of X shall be -0.02 mag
